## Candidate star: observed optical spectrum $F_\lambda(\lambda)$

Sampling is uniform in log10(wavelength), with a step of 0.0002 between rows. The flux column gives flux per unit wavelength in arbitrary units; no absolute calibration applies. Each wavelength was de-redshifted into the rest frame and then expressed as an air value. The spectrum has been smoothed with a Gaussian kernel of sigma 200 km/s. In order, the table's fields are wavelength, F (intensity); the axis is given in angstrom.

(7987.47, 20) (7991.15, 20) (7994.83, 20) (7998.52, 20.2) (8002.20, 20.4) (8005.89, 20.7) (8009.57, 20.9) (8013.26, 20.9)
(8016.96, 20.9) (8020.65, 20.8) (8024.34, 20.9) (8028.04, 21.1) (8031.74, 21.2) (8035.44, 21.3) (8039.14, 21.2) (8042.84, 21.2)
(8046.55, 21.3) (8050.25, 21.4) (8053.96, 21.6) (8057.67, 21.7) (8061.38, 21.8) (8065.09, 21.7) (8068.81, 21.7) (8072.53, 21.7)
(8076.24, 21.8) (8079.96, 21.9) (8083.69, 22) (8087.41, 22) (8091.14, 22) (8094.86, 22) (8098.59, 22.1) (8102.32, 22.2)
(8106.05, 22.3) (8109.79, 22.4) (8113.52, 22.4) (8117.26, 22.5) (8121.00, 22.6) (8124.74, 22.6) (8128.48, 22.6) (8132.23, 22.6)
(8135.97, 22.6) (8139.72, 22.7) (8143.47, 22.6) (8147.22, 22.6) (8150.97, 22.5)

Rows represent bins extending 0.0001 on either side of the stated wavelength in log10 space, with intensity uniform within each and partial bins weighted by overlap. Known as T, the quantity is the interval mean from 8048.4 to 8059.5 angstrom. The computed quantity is 21.6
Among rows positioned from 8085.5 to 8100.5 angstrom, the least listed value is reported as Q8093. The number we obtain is 22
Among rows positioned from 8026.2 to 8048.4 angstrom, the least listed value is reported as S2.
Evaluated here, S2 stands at 21.1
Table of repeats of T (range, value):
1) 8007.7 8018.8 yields 20.9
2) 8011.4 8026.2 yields 20.9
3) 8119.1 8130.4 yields 22.6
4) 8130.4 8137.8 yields 22.6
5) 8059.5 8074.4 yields 21.7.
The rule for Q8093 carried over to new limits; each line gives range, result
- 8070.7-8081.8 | 21.7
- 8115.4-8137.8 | 22.5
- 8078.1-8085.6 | 21.9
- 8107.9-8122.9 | 22.4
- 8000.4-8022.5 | 20.4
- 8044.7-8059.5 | 21.3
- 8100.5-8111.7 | 22.2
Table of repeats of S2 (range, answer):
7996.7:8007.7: 20.2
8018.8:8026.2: 20.8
